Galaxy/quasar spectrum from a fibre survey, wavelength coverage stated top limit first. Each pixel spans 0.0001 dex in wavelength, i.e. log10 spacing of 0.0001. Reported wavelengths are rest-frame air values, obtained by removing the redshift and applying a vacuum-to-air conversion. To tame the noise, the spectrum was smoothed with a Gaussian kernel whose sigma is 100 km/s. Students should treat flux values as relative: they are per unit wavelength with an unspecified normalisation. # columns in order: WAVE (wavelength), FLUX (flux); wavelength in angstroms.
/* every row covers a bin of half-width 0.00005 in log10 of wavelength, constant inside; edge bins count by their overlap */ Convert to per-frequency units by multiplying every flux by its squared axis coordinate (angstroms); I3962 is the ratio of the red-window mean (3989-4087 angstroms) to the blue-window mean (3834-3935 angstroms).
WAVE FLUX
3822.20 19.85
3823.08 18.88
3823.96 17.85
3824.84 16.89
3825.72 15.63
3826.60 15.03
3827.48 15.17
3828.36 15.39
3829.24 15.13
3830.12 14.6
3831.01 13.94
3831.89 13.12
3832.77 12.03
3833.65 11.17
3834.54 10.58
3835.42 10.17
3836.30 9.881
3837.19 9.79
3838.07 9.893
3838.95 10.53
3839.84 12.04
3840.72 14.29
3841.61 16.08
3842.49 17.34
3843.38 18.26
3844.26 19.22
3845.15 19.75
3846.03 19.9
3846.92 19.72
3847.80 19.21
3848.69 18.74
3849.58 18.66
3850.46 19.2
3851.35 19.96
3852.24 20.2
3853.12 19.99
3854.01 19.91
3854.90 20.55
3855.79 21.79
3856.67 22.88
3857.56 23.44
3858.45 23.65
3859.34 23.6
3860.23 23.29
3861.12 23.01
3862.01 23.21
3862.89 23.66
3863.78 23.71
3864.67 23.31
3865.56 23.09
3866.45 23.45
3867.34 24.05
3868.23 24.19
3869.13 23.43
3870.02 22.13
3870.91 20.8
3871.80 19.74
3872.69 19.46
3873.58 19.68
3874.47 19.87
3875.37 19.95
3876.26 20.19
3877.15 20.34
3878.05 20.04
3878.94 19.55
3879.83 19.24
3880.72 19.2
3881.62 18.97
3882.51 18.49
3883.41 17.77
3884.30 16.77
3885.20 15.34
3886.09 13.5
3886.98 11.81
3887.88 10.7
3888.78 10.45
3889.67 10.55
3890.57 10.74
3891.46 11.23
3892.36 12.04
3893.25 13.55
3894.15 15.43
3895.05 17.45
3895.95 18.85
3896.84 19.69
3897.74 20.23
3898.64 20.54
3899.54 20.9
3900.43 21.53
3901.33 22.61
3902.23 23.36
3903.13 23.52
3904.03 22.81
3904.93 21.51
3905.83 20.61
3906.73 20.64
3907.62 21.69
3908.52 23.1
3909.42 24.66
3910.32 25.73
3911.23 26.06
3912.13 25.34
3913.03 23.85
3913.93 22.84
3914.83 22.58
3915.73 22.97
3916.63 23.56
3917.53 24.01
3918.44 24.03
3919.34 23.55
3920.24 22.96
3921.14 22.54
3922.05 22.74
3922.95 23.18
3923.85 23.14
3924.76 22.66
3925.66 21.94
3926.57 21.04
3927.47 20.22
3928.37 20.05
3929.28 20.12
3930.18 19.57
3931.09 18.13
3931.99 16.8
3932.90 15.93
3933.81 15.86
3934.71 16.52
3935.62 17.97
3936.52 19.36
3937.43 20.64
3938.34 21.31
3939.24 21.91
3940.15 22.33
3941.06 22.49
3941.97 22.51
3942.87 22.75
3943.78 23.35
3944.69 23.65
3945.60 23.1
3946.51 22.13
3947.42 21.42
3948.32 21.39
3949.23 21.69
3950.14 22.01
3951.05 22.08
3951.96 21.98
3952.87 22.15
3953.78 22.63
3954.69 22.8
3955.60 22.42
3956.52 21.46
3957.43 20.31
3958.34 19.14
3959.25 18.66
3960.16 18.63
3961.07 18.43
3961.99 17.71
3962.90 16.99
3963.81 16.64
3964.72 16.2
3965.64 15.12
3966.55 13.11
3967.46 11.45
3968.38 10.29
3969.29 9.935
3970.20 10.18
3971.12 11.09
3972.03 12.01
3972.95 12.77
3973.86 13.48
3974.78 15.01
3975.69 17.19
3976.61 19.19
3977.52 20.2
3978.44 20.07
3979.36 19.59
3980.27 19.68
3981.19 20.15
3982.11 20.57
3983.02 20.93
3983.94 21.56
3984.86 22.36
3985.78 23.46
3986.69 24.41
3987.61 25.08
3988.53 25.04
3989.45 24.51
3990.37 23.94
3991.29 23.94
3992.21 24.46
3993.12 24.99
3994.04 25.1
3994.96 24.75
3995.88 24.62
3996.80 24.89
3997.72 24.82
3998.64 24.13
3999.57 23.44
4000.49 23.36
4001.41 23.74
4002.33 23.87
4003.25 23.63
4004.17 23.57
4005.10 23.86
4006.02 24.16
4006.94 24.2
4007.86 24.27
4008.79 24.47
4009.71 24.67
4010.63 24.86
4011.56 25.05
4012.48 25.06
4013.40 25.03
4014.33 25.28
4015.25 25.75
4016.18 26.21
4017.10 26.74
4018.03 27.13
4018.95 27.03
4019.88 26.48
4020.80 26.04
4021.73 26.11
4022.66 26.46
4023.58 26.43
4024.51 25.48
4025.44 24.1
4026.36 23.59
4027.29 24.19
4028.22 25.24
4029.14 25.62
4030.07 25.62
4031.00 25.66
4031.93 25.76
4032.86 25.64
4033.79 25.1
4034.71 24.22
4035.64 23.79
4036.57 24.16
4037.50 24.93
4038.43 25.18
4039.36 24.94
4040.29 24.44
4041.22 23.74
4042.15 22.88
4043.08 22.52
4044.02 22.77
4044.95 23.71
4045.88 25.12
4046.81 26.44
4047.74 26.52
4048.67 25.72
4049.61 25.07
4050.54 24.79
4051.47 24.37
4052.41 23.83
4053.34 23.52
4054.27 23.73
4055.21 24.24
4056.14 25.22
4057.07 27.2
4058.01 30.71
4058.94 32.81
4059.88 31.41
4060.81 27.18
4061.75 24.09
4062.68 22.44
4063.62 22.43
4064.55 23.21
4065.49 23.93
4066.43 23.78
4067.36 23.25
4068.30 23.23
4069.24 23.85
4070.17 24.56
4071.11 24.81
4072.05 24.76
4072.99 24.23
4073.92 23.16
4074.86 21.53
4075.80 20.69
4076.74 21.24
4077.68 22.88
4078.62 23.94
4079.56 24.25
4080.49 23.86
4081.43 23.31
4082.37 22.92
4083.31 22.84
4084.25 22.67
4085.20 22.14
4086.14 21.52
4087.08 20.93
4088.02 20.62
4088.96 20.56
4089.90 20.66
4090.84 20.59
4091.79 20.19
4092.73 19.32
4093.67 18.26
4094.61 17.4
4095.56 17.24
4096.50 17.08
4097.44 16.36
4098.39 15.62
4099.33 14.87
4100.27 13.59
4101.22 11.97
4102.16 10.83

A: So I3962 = 1.36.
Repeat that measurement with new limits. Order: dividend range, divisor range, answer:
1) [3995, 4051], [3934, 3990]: 1.32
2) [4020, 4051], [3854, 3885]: 1.27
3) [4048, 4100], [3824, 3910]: 1.38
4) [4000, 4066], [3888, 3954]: 1.28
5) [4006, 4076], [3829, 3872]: 1.48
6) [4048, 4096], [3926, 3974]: 1.32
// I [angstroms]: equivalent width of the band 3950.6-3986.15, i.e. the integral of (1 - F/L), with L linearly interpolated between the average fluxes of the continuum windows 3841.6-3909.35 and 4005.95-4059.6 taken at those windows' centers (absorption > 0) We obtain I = 7.85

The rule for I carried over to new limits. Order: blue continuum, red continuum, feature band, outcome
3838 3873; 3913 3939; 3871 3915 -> 3.5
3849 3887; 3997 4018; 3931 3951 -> 1.8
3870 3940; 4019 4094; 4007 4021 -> -1.6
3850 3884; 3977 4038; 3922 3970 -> 6.9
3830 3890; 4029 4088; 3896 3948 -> -4.2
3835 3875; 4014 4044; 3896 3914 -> -1.1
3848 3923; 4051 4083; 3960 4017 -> 4.6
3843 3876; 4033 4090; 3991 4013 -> -1.0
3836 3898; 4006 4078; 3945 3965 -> 1.1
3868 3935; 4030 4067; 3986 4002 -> -0.9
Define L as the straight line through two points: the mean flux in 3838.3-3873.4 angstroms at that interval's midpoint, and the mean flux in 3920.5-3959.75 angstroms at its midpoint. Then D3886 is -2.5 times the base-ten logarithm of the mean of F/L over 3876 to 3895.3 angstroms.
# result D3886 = 0.31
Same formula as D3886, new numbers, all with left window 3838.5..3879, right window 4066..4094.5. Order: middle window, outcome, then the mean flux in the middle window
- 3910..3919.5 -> -0.15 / 24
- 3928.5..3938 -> 0.16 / 18.2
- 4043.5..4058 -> -0.14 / 25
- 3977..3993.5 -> -0.05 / 22.5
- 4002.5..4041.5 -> -0.15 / 25.1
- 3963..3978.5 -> 0.44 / 14.3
